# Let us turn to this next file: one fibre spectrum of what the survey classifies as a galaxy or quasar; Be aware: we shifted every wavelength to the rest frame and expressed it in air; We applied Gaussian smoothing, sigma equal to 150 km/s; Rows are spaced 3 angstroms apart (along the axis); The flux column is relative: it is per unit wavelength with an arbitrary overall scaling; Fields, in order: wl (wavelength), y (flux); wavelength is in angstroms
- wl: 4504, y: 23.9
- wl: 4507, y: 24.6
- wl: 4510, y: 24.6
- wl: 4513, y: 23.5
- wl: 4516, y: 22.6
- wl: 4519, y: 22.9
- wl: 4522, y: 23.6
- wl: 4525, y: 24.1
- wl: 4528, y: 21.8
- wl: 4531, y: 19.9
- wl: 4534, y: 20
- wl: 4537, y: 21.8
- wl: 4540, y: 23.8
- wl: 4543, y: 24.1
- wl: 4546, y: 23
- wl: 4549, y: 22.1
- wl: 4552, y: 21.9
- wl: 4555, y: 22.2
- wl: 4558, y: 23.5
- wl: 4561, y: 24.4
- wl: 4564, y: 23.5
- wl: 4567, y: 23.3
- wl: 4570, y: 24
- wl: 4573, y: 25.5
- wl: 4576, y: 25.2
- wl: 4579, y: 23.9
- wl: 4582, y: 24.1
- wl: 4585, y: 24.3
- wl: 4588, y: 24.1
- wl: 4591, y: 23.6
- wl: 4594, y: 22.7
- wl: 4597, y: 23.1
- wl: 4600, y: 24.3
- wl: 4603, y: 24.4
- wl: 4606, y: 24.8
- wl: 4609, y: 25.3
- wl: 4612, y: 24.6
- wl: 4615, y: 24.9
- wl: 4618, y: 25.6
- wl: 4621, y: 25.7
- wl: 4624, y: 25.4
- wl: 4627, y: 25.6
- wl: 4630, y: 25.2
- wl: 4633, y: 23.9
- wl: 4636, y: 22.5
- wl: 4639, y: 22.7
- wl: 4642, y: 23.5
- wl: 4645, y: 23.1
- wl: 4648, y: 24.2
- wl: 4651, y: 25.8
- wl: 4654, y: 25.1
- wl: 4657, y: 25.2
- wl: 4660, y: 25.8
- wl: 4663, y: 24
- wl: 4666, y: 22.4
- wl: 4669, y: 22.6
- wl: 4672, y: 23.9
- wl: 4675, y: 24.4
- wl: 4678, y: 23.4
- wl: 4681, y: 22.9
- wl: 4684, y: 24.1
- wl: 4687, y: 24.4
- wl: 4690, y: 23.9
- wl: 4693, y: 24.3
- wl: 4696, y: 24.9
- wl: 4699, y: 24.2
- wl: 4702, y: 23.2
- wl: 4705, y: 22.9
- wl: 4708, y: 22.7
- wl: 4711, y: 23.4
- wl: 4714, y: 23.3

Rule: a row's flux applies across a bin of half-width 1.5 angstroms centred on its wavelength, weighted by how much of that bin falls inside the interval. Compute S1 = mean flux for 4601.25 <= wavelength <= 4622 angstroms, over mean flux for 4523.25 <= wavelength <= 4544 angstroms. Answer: 1.13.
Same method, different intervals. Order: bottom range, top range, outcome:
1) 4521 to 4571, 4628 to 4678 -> 1.06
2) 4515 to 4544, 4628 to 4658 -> 1.08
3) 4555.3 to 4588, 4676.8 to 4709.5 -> 0.98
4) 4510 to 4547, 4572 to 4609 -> 1.07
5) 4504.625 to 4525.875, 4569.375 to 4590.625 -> 1.03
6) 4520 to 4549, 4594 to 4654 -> 1.09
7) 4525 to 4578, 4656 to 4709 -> 1.04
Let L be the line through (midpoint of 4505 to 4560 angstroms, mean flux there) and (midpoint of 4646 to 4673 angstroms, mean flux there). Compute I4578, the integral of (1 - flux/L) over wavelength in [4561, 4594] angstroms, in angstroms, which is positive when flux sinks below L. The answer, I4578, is -1.07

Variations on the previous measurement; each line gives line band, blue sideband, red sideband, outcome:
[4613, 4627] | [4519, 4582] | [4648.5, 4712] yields -1.1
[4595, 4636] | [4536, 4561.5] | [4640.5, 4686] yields -2.0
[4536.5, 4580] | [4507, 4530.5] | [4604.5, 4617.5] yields 0.8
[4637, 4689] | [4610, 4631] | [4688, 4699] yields 1.6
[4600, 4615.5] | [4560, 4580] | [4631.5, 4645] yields -0.7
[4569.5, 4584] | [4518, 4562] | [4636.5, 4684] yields -1.0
